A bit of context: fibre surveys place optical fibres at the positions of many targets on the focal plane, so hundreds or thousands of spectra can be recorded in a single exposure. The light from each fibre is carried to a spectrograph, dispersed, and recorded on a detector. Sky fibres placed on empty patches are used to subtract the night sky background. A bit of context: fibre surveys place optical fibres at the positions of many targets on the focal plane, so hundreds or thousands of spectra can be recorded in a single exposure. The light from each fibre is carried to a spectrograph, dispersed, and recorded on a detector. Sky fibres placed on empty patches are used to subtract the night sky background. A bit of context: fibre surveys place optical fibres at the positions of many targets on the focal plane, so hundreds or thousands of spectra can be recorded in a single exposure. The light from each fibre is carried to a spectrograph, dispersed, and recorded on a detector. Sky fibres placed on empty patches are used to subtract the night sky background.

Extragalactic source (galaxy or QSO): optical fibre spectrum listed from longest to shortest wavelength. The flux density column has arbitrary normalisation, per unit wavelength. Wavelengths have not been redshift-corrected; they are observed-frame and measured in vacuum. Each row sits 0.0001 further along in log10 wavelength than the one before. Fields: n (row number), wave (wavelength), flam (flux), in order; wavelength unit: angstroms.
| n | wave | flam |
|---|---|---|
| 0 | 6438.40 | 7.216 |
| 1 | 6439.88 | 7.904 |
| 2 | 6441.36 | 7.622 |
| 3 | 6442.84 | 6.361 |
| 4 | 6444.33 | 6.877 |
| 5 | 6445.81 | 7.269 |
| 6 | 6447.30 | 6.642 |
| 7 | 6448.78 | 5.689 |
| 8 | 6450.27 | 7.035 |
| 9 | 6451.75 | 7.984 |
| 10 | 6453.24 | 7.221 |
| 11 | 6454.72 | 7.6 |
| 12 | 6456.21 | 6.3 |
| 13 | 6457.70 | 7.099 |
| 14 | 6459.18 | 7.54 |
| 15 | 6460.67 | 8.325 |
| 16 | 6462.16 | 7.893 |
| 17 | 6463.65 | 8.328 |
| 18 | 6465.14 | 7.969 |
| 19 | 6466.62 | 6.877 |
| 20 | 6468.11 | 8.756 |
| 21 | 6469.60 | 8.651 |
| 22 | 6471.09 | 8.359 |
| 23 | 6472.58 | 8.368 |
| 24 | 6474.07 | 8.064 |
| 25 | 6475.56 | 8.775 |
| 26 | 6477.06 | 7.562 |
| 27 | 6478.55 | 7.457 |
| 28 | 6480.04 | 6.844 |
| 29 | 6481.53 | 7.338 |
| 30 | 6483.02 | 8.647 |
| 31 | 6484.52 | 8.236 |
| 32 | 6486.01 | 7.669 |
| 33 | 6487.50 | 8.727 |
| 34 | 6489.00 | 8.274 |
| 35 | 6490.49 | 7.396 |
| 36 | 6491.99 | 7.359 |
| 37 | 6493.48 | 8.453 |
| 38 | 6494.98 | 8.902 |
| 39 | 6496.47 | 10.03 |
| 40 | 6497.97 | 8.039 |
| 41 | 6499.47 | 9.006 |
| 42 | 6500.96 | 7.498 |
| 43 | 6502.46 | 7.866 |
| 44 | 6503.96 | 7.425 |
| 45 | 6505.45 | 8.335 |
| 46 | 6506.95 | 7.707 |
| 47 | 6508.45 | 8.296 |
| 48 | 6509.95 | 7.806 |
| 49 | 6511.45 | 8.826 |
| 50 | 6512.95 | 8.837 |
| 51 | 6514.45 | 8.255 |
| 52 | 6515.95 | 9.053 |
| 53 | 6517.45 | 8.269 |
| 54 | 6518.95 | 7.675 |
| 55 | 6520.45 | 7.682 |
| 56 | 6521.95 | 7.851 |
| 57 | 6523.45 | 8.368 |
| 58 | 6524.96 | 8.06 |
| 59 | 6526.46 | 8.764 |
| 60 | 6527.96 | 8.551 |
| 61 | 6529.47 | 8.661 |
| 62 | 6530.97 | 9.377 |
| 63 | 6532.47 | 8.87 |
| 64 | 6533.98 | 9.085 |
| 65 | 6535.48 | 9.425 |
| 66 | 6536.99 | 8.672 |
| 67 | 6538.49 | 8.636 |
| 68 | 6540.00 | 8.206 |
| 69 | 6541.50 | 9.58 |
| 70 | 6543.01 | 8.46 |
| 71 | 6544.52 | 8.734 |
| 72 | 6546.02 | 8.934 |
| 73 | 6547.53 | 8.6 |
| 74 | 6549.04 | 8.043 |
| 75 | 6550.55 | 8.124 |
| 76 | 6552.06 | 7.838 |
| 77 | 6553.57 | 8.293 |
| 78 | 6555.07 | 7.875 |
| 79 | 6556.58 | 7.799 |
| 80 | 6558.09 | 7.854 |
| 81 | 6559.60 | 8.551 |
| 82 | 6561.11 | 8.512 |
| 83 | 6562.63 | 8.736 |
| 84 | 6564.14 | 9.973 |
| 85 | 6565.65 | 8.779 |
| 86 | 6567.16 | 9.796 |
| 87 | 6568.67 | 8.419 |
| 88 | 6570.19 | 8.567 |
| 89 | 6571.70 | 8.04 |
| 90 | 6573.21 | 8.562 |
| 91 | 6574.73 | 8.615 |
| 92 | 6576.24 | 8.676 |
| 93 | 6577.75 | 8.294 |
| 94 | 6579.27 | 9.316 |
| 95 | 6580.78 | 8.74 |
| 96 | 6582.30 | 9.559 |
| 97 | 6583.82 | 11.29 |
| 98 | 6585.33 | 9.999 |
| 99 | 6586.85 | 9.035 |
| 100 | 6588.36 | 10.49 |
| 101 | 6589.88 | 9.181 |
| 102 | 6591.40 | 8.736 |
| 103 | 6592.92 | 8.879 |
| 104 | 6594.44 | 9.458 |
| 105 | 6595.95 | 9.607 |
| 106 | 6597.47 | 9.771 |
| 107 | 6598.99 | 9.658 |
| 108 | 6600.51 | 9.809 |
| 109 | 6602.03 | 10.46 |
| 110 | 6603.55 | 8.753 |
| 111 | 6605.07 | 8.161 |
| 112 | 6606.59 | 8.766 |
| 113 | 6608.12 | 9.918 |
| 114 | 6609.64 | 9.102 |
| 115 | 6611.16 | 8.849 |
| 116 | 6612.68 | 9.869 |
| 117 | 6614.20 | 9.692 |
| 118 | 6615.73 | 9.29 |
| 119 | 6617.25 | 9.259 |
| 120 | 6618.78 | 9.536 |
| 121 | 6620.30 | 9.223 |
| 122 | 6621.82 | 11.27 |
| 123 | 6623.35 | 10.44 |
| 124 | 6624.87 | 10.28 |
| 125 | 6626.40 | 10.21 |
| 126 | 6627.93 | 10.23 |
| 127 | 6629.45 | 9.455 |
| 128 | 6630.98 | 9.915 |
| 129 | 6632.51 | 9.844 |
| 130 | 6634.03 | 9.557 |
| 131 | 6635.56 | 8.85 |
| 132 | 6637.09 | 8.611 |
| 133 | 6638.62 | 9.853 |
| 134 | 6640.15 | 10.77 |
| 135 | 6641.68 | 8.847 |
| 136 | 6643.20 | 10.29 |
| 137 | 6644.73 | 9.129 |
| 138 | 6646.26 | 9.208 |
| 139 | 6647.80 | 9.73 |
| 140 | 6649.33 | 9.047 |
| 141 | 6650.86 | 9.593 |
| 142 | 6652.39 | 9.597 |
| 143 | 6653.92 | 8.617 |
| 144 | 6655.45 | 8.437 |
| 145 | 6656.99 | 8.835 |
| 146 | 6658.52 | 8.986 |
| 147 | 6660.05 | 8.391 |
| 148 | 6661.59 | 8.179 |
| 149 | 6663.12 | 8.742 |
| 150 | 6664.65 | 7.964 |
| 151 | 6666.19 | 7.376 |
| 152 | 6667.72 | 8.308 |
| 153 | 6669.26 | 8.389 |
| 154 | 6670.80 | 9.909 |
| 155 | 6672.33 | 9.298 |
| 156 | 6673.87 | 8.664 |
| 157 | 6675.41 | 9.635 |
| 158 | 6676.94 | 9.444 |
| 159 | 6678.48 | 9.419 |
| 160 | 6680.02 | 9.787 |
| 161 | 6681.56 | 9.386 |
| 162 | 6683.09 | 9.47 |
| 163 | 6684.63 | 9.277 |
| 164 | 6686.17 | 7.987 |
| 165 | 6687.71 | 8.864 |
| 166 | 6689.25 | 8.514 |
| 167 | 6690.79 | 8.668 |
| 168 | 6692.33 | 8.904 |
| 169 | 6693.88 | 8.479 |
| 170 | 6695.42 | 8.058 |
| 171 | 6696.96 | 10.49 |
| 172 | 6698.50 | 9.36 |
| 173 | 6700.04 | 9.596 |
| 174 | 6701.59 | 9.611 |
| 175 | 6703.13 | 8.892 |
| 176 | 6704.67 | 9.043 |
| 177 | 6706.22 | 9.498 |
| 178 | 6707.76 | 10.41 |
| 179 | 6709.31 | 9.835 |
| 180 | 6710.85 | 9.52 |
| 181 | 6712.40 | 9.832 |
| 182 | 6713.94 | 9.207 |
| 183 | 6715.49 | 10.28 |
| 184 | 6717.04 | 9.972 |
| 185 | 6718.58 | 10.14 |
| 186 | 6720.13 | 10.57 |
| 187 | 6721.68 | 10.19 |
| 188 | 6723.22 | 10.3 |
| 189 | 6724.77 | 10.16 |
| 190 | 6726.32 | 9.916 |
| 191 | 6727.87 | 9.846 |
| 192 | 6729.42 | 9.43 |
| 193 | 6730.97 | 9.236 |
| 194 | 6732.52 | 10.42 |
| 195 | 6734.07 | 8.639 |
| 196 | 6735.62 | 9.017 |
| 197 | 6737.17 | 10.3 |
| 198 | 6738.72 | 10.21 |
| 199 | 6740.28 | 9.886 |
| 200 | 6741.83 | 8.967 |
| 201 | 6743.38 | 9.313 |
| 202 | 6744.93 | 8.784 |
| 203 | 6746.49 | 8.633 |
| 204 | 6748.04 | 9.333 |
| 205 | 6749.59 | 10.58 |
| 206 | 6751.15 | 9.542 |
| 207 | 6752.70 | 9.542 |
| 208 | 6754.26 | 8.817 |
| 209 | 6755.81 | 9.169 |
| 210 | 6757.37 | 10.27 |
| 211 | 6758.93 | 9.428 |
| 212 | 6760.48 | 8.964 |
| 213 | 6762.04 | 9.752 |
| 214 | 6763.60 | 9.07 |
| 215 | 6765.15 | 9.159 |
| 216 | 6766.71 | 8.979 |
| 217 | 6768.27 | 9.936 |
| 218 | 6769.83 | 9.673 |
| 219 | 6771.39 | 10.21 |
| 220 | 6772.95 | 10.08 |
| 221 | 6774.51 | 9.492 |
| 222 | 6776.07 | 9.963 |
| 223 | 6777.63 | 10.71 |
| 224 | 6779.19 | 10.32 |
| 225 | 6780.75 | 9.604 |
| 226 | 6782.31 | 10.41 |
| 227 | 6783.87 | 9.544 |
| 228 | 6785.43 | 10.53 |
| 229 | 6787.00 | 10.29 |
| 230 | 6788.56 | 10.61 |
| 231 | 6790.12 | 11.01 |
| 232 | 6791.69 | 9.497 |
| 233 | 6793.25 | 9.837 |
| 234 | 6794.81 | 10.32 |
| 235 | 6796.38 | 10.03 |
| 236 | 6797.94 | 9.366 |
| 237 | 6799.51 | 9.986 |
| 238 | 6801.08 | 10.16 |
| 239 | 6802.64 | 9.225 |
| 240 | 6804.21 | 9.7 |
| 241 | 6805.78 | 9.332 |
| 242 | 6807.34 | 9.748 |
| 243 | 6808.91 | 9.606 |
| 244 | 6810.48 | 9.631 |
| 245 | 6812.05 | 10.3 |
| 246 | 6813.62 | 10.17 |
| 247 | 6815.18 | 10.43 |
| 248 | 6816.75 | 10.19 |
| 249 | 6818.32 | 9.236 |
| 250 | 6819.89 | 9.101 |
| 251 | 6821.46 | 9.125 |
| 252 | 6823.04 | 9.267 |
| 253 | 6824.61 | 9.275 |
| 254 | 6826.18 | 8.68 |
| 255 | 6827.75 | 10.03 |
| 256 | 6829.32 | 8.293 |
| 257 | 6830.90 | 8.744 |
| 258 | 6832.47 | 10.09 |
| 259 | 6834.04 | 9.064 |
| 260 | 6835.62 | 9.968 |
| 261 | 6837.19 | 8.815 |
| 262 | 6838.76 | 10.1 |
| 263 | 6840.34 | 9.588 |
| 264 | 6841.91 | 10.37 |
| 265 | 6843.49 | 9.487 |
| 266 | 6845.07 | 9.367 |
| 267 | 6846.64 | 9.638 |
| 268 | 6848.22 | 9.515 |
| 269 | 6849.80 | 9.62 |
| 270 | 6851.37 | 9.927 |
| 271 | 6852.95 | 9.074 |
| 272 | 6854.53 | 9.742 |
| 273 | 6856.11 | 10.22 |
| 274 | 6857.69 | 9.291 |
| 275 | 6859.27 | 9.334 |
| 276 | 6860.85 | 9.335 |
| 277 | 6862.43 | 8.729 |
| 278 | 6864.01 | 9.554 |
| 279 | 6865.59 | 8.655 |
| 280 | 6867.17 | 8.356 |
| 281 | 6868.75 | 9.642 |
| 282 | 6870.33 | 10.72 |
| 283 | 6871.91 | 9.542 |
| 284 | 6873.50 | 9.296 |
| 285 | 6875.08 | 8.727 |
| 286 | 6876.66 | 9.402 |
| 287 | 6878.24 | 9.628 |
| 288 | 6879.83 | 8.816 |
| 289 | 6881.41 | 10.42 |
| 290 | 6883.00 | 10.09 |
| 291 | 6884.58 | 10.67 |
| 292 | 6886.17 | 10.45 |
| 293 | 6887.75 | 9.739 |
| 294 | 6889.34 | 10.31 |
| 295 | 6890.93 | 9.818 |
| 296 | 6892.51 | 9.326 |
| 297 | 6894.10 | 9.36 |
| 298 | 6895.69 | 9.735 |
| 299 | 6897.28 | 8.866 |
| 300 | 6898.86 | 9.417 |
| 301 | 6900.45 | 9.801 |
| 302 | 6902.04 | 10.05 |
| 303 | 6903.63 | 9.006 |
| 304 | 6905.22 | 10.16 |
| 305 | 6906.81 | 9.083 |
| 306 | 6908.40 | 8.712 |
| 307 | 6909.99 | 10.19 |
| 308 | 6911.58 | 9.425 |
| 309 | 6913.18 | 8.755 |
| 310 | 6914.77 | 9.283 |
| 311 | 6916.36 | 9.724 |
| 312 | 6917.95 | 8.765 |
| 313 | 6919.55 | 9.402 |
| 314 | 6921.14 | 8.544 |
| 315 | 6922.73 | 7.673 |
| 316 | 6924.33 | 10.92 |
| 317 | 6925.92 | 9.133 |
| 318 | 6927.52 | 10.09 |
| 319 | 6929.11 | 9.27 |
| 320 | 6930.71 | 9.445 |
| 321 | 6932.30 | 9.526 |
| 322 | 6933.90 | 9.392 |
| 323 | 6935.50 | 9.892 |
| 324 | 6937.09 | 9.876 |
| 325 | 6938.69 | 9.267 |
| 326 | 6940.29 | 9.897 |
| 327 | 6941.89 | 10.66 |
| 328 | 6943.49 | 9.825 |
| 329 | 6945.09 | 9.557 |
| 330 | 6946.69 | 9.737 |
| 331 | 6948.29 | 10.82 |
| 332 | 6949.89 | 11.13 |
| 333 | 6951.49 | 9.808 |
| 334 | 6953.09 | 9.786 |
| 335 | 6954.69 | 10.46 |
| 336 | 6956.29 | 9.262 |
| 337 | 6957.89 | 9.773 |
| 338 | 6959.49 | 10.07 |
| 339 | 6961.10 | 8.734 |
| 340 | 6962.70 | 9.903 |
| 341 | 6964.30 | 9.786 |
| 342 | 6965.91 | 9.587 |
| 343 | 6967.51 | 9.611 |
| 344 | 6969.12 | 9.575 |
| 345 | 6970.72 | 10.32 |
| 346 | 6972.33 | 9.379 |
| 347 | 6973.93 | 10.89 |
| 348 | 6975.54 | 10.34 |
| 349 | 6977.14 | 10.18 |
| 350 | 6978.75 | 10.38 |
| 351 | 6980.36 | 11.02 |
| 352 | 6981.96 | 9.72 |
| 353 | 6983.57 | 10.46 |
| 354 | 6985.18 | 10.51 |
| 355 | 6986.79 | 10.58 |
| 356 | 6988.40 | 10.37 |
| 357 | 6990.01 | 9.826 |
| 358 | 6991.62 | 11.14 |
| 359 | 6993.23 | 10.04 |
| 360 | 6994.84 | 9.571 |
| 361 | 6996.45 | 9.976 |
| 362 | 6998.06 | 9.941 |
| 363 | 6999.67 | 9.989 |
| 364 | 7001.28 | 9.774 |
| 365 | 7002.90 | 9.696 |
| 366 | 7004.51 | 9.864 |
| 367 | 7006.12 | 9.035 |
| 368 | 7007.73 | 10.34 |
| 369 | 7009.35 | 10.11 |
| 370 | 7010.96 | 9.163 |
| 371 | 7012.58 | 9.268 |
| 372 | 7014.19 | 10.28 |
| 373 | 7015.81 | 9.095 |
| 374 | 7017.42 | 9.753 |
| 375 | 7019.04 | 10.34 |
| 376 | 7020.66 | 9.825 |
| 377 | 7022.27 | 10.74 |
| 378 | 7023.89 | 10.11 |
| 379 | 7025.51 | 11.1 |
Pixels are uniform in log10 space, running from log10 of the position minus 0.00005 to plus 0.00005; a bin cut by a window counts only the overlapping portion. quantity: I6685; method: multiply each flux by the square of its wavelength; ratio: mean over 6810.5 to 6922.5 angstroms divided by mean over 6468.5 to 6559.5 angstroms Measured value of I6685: 1.3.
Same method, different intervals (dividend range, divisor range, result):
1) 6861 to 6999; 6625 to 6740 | 1.12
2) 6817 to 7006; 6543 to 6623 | 1.18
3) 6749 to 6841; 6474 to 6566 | 1.26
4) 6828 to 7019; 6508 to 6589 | 1.25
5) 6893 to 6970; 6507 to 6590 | 1.24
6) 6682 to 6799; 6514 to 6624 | 1.13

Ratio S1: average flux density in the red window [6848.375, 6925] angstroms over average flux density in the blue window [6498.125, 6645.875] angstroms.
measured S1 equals 1.1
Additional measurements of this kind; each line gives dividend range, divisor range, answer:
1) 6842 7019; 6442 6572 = 1.19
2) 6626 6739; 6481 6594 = 1.09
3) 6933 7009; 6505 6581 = 1.17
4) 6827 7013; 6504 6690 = 1.08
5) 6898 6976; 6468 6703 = 1.09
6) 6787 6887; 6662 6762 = 1.03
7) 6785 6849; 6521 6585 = 1.11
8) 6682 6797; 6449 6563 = 1.18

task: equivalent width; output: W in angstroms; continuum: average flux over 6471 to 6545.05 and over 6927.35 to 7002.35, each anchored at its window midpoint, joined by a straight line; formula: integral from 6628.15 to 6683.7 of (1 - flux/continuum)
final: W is -1.9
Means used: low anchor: 8.33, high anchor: 9.98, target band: 9.16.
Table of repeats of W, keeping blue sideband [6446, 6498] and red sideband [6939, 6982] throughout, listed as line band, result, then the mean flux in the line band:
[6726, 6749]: -1.1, 9.46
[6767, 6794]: -2.6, 10.1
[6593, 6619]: -3.0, 9.39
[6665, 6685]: -0.8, 9.08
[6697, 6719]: -2.0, 9.68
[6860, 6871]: 0.4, 9.27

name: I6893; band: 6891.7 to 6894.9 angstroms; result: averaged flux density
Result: 9.35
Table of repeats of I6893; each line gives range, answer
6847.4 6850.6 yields 9.57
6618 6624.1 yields 10.1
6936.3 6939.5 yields 9.56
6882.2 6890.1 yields 10.2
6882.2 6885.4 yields 10.4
